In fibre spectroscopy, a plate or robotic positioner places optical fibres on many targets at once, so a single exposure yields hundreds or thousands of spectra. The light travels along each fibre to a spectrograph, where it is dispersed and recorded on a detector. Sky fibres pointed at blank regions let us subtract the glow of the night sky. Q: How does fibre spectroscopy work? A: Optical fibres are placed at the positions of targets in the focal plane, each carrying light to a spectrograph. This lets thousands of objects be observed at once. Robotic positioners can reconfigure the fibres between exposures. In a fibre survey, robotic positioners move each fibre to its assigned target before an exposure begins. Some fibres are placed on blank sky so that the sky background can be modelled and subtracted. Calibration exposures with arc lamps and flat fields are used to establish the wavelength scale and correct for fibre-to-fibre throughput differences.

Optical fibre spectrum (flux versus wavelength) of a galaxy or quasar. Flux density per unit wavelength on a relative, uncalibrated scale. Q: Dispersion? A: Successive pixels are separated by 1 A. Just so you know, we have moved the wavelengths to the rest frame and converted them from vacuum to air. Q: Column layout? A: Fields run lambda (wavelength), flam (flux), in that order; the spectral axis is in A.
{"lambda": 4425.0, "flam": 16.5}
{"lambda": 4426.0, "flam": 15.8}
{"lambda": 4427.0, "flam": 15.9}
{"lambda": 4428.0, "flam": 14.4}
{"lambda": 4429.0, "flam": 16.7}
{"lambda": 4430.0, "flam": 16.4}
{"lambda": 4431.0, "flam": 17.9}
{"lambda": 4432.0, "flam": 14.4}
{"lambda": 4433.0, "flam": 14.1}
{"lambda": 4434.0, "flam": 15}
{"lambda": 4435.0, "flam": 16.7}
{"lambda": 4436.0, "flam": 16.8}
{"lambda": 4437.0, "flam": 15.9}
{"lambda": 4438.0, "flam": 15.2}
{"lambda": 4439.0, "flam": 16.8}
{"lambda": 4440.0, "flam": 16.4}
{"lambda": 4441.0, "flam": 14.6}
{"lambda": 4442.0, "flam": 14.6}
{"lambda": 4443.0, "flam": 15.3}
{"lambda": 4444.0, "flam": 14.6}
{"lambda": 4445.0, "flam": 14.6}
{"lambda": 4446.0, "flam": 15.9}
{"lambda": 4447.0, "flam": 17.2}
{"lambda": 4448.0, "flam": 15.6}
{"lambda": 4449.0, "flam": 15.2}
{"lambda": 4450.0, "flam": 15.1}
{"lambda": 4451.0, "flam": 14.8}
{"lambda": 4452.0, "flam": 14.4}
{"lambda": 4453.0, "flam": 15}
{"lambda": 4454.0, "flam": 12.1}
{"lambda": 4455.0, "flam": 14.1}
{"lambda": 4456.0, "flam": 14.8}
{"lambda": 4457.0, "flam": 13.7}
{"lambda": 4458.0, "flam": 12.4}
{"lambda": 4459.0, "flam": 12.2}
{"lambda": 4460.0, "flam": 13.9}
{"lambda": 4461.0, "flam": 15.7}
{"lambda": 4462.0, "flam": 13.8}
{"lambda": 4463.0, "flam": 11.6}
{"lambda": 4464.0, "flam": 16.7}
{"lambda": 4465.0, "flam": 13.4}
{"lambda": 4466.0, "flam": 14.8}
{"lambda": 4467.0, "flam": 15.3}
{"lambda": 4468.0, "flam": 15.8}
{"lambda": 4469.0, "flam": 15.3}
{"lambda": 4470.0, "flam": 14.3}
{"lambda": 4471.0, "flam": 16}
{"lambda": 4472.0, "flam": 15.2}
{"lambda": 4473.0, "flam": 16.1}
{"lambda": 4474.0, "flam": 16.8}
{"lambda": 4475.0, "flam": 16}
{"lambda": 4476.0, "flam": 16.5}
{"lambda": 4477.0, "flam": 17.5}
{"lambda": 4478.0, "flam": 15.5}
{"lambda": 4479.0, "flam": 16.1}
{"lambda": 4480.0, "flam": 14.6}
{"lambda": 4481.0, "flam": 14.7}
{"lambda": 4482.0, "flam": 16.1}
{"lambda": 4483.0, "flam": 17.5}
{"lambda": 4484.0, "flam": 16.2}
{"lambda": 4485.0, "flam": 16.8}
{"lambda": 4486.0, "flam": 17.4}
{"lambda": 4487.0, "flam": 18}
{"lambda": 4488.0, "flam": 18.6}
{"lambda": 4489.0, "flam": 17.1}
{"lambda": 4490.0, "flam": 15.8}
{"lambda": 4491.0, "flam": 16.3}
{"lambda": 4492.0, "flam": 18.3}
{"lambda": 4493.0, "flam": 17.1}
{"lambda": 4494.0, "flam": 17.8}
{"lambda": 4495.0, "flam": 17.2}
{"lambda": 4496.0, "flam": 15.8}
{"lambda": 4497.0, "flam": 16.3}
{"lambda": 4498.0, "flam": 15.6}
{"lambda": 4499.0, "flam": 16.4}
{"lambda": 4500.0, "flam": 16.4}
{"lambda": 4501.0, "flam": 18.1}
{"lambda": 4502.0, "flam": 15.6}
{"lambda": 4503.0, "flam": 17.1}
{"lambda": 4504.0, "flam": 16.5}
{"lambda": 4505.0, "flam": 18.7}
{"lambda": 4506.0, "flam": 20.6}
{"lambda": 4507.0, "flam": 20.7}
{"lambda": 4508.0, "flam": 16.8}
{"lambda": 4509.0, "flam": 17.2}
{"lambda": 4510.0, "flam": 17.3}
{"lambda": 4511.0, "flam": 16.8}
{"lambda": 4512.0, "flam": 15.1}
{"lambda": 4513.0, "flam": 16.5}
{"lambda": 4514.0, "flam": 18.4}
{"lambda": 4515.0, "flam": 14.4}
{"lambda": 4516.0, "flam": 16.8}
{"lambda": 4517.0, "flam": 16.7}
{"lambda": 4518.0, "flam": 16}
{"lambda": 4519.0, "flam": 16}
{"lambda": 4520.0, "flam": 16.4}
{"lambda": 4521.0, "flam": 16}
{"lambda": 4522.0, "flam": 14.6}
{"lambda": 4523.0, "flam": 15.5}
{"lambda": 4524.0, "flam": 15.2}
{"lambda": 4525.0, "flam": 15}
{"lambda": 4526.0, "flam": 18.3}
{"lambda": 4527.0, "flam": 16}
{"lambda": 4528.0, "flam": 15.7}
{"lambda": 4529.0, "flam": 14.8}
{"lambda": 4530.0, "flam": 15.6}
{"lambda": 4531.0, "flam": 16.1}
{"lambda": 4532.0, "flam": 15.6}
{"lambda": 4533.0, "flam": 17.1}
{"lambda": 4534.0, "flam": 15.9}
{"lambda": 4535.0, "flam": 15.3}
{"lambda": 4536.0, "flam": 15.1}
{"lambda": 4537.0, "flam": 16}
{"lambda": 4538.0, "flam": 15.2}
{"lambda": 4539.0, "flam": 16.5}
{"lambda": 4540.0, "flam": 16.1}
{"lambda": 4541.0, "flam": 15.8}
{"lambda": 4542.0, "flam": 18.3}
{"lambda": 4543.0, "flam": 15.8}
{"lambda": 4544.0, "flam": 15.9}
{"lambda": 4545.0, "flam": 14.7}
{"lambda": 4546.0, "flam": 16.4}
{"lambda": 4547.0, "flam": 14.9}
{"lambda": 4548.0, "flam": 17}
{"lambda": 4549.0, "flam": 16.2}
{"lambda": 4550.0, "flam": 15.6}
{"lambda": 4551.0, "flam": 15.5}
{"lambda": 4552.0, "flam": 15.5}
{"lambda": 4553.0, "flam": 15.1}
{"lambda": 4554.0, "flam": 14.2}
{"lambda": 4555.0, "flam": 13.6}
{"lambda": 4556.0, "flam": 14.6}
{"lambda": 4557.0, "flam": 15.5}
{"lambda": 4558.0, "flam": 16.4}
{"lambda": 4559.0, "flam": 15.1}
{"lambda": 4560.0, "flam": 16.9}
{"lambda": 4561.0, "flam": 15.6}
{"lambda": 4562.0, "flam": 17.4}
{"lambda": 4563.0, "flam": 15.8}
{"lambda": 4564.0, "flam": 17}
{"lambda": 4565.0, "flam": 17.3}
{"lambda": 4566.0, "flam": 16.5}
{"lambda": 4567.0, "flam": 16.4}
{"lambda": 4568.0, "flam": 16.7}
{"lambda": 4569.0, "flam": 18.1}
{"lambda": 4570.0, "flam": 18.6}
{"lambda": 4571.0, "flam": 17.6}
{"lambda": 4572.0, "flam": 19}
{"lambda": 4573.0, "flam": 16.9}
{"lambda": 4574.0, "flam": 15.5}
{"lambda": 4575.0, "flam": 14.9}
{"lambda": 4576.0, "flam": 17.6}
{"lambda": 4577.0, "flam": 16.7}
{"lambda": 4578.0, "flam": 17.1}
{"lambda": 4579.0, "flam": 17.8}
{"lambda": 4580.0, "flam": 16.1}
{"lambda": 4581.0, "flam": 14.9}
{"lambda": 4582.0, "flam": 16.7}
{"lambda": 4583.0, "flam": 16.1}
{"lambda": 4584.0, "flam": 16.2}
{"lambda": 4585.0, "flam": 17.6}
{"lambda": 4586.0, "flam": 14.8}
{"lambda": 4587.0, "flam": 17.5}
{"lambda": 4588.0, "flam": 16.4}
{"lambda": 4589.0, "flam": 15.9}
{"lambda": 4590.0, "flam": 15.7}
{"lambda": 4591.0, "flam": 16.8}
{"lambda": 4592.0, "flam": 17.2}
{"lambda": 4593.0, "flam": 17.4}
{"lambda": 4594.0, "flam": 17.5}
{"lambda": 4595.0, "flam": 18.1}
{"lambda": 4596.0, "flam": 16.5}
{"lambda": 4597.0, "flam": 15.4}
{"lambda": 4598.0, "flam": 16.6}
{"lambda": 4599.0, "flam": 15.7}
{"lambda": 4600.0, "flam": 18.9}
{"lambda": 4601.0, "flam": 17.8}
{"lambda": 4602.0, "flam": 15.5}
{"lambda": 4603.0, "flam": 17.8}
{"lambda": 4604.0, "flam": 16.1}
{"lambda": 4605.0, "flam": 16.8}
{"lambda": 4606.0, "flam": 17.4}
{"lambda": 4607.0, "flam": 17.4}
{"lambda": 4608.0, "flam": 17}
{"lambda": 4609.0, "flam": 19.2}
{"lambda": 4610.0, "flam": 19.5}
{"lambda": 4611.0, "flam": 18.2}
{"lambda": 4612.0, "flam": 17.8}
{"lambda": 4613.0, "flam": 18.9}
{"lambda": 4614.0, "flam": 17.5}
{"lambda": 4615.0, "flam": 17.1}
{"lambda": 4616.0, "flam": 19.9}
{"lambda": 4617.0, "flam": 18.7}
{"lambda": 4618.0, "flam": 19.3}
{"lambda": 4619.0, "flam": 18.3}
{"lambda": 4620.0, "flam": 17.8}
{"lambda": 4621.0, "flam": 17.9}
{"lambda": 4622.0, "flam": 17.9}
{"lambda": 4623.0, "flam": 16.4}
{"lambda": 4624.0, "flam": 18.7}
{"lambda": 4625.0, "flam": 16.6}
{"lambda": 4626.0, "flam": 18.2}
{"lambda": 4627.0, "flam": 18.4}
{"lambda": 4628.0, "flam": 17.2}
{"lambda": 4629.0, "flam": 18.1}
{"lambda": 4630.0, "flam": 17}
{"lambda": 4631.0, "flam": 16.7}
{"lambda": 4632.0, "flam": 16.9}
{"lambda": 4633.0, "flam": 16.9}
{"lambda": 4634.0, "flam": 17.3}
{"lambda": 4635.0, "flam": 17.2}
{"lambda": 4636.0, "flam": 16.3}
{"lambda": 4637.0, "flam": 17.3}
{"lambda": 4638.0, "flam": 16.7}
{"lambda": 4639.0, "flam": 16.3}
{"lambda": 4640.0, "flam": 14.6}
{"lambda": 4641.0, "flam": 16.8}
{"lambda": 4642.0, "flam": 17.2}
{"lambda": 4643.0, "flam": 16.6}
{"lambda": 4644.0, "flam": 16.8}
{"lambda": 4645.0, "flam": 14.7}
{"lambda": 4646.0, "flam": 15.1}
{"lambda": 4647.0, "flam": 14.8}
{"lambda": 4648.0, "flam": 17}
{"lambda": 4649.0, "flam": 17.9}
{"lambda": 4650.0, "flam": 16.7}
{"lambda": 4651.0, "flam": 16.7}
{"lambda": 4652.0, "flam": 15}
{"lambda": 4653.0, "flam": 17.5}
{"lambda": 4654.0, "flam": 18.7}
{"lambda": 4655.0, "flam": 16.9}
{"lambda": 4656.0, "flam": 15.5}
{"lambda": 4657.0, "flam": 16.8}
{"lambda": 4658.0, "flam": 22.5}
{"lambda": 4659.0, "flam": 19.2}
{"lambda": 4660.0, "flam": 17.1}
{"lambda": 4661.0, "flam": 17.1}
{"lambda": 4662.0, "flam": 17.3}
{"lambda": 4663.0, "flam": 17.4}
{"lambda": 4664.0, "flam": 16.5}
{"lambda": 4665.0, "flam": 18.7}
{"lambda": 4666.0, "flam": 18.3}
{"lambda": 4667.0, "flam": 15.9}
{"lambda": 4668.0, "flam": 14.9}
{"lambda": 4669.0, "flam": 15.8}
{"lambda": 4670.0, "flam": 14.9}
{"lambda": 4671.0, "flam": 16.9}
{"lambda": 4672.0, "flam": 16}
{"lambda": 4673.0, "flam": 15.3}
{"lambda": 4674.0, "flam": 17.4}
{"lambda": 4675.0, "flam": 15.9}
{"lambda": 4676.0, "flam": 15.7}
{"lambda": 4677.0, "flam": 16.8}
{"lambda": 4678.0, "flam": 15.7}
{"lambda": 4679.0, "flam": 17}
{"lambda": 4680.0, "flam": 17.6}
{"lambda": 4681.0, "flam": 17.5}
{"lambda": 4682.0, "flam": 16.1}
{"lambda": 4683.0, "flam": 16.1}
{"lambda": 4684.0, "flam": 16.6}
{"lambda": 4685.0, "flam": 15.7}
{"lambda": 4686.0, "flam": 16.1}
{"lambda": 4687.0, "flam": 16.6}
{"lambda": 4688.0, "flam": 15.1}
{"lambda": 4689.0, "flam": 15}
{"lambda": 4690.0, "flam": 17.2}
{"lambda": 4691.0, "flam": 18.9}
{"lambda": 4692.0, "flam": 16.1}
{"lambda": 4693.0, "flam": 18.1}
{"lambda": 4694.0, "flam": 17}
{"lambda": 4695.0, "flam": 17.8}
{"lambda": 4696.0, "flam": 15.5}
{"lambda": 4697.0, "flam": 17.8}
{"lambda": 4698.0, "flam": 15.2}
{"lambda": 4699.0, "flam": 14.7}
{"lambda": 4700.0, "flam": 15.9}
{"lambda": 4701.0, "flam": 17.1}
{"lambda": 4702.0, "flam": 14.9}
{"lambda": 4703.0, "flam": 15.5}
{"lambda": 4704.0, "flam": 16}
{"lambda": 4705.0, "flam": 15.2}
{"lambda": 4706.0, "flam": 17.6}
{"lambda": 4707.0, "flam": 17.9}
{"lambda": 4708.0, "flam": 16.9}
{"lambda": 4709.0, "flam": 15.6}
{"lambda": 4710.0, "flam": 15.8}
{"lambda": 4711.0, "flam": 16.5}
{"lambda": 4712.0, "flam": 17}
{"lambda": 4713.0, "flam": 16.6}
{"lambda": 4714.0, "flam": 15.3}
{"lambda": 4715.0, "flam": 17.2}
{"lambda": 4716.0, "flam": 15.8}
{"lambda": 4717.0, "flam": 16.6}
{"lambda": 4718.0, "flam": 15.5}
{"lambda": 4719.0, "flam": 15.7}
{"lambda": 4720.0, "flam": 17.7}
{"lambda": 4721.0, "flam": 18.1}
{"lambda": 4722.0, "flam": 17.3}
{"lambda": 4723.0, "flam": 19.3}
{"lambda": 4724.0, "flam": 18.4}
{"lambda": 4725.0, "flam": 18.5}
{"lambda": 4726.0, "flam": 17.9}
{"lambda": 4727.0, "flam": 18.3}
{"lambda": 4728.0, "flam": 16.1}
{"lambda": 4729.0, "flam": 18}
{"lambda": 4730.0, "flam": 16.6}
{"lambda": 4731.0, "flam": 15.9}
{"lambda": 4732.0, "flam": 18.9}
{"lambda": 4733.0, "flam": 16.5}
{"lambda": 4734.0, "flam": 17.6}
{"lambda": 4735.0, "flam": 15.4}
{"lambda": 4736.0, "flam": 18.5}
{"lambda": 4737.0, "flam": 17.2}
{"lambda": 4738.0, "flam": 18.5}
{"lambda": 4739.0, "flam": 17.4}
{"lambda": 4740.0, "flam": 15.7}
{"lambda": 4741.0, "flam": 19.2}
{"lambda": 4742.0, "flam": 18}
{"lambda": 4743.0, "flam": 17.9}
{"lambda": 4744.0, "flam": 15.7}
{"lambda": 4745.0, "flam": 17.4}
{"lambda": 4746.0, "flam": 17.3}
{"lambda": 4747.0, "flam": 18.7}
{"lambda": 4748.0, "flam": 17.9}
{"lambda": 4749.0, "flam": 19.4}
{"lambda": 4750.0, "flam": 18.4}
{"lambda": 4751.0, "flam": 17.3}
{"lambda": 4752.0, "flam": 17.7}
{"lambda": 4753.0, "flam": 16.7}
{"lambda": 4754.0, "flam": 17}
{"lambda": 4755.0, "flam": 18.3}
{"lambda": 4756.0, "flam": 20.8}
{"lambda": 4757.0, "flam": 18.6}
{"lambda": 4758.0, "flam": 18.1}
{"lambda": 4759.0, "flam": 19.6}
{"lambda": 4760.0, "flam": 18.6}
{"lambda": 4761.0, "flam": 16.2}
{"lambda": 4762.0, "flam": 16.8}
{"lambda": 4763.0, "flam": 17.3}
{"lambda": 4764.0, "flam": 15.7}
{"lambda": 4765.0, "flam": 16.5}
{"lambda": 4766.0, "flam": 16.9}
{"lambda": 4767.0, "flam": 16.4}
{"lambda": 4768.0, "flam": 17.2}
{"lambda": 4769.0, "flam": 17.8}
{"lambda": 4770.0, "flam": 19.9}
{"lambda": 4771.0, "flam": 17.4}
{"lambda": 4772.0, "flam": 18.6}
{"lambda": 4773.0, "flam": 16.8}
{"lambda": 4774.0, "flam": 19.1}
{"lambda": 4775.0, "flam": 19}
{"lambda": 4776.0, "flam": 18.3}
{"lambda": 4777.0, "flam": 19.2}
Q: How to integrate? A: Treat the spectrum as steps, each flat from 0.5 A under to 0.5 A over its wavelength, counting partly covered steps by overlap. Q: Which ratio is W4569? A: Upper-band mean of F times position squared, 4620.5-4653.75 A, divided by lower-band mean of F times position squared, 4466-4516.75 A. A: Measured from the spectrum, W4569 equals 1.08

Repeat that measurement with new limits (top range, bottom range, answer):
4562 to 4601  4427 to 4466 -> 1.19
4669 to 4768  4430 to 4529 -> 1.18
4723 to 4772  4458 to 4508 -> 1.22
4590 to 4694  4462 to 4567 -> 1.11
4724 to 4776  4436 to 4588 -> 1.22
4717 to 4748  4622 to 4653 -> 1.08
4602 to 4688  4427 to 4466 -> 1.25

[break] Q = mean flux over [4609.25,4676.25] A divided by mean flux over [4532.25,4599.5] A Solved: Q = 1.1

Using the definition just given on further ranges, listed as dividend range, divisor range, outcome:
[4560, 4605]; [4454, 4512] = 1.04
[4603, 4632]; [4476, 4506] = 1.06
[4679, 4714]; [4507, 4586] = 1.01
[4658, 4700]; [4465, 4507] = 1.01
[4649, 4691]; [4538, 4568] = 1.05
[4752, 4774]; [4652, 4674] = 1.04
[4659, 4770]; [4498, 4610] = 1.03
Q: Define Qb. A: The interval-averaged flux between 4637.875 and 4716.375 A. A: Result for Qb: 16.6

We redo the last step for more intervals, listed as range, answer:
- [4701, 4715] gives 16.3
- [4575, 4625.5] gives 17.2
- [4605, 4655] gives 17.3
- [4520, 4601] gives 16.2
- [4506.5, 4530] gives 16.3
